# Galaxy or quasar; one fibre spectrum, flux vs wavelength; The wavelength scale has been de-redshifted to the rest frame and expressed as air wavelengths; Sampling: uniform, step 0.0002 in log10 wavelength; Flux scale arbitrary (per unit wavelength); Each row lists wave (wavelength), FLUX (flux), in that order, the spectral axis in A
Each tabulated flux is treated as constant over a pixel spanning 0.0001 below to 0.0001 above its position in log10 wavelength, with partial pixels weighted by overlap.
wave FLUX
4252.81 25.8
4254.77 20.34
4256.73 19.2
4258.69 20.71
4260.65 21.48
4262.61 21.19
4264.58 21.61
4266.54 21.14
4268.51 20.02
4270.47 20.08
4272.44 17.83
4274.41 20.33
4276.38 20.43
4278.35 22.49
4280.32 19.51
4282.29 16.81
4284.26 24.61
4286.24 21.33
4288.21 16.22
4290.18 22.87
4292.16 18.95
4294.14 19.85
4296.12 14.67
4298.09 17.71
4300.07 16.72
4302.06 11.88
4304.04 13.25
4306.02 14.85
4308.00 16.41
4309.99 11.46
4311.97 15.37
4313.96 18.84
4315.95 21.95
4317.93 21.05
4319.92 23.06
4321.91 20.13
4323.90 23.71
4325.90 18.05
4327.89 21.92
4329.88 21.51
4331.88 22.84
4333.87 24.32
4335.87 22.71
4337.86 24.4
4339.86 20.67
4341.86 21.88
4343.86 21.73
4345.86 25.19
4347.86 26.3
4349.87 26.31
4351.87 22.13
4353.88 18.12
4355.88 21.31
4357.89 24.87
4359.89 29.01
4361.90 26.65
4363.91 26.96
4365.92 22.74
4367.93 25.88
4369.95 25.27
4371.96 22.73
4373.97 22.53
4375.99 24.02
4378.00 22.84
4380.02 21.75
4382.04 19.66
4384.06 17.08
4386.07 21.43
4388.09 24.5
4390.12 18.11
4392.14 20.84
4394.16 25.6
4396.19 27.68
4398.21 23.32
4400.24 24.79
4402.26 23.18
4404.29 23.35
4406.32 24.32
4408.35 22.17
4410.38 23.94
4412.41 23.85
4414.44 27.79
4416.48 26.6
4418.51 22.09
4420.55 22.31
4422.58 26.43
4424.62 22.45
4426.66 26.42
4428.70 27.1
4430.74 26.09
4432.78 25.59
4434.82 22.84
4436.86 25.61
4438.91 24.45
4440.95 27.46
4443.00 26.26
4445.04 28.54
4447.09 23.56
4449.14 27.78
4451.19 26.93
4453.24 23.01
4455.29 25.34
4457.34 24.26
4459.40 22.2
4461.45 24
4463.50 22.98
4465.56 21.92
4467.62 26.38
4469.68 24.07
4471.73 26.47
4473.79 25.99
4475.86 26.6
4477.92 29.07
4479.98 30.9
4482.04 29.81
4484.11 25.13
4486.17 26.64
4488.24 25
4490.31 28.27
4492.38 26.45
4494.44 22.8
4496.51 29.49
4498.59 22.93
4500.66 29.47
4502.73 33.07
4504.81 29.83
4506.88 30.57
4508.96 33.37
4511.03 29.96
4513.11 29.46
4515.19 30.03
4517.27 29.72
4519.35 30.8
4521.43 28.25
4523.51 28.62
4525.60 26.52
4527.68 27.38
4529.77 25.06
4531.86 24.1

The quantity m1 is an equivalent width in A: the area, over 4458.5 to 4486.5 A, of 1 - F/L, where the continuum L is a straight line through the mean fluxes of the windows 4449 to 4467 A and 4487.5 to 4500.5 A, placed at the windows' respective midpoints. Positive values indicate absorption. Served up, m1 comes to -1.0 A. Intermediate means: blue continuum 24.1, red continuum 26.1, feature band 25.9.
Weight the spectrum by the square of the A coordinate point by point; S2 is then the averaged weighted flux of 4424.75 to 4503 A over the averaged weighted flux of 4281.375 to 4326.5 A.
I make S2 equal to 1.53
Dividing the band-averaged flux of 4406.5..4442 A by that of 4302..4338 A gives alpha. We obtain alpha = 1.28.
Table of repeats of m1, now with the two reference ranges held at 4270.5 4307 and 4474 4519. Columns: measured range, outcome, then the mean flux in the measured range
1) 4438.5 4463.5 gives 1.0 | 25.2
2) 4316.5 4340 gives -2.0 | 22.1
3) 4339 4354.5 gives -1.3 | 22.9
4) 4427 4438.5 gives 0.0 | 25.4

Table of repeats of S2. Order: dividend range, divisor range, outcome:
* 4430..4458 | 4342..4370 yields 1.09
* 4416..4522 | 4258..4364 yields 1.39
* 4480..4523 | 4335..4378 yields 1.28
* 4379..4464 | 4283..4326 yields 1.39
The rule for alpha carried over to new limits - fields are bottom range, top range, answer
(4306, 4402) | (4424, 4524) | 1.21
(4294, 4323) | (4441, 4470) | 1.46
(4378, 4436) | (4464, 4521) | 1.18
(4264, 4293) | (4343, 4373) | 1.20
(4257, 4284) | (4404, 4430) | 1.21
